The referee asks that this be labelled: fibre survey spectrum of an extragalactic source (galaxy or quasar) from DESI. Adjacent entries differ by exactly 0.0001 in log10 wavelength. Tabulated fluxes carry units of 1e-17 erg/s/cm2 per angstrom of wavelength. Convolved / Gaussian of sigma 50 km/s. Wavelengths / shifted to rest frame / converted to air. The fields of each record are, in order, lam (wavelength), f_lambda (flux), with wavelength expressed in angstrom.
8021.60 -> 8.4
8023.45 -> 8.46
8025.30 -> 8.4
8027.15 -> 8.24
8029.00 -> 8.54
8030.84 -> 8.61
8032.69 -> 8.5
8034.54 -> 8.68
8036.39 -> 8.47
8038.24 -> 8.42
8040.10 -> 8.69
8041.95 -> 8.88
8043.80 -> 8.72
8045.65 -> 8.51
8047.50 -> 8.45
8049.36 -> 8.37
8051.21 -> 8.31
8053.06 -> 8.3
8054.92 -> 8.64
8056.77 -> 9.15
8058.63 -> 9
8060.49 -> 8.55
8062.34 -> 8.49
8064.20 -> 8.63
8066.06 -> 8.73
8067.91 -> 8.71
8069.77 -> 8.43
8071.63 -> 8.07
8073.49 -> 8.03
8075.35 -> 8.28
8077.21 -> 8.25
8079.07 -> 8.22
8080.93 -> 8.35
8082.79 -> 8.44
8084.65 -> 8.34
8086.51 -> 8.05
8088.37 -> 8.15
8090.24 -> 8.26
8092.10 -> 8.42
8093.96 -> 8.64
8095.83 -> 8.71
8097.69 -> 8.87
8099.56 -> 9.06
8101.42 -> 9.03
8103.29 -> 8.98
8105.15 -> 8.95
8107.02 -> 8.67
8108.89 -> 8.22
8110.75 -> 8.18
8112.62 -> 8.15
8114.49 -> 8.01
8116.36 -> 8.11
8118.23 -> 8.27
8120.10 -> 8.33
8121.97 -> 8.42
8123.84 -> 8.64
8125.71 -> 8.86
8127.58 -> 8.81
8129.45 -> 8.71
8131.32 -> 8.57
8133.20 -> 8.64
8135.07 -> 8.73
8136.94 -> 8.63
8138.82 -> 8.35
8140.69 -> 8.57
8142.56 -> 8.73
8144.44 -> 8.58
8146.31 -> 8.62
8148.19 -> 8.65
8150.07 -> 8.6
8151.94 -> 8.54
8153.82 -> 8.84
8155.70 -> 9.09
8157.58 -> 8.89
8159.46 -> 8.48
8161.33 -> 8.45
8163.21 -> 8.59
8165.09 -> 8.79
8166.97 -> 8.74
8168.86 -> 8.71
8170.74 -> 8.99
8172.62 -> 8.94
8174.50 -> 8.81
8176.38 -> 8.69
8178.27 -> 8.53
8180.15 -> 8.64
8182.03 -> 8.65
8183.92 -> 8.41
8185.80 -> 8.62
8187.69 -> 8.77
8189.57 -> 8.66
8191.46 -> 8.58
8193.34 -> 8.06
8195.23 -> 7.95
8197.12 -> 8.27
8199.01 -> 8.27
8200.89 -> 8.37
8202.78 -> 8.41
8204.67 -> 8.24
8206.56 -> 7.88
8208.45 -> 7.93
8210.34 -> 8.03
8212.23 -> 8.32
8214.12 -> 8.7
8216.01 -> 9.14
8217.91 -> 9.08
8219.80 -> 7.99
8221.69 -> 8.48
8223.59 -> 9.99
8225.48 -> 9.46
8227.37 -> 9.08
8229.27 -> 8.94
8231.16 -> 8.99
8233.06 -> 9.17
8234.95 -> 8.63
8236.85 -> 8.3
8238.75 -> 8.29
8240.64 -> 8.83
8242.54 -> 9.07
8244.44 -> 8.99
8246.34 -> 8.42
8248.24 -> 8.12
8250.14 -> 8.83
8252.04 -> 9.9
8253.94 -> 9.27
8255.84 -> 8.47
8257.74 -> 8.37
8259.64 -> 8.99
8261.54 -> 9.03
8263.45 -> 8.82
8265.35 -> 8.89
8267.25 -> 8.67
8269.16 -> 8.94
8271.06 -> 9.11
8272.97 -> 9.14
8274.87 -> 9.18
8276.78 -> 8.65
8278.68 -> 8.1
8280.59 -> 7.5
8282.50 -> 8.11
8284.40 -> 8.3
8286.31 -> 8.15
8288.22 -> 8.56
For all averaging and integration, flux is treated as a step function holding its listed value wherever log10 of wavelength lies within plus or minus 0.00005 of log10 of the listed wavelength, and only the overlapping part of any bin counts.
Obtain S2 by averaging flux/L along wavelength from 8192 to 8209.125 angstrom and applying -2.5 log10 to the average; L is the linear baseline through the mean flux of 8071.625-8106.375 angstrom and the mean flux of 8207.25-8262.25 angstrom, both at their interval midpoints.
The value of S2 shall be 0.070 mag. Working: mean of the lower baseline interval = 8.49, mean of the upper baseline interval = 8.78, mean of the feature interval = 8.17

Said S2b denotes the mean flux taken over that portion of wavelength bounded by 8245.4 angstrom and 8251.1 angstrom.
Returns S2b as 8.46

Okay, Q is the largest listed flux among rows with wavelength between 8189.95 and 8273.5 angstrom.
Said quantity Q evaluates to 9.99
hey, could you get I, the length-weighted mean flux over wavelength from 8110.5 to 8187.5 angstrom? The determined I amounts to 8.6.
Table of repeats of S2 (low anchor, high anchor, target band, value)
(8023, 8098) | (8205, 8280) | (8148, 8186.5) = -0.01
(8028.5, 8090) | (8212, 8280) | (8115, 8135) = 0.01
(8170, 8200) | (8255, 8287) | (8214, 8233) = -0.05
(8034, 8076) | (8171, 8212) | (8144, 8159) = -0.03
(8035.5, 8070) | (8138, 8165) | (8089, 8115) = 0.01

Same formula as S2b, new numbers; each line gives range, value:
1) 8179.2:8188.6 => 8.62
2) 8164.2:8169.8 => 8.73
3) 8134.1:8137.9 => 8.68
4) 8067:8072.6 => 8.39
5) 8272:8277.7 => 8.98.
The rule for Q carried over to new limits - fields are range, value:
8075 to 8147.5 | 9.06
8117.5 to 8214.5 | 9.09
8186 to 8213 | 8.77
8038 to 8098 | 9.15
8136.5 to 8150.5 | 8.73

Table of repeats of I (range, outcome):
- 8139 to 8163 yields 8.66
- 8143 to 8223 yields 8.55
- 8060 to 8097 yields 8.39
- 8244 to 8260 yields 8.81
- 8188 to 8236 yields 8.59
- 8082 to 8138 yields 8.53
